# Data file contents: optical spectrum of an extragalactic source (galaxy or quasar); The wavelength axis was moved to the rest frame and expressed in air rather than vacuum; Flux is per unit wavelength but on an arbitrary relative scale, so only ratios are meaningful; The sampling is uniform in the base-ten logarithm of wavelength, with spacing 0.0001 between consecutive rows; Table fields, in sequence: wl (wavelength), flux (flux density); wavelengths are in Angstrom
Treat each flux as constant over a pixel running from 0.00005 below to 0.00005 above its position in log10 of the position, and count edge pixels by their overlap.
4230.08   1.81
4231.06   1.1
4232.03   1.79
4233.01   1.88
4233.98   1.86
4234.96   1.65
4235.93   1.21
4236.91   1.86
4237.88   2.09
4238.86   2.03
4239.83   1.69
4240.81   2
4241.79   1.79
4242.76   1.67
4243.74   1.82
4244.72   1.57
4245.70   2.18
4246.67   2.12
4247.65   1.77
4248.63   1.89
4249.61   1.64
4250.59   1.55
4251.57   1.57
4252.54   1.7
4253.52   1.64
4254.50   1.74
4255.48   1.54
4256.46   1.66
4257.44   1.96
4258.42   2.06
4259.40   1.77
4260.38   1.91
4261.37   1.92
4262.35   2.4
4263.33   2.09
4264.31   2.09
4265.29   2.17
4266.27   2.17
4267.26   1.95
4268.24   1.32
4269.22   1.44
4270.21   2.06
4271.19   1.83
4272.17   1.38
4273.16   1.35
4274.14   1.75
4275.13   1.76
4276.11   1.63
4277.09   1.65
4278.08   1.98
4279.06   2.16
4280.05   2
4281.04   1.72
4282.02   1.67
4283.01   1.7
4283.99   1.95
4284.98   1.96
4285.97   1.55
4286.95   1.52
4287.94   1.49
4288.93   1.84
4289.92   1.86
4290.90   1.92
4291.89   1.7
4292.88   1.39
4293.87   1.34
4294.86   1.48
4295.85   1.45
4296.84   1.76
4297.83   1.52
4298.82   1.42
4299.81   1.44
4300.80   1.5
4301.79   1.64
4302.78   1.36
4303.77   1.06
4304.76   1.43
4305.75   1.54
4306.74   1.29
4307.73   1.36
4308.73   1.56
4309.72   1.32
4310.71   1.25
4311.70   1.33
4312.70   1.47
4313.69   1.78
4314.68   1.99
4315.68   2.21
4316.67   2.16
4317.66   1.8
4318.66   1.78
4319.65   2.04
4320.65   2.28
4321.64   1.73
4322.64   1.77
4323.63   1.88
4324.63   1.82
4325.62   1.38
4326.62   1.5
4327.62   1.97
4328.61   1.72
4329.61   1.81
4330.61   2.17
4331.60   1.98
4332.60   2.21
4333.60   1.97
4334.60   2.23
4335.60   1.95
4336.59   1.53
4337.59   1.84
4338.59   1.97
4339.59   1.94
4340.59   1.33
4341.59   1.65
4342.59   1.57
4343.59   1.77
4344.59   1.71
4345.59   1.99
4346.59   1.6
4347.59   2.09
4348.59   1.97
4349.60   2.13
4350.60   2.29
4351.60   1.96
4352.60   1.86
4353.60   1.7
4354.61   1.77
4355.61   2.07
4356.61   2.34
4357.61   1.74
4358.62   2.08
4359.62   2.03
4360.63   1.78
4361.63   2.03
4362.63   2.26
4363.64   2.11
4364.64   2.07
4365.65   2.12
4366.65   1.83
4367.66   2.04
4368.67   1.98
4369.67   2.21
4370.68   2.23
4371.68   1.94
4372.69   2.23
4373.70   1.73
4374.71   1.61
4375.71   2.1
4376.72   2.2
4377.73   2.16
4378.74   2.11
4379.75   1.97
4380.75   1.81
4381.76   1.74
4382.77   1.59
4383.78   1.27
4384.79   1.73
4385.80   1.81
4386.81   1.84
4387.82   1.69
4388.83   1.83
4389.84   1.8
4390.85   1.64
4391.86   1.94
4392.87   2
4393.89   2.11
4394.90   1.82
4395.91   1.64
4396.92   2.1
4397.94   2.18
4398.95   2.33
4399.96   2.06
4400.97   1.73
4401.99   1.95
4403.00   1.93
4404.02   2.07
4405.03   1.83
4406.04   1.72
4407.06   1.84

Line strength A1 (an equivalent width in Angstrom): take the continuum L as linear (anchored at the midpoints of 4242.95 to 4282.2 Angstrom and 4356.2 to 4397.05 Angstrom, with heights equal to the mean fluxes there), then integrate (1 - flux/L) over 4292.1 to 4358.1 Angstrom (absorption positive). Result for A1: 4.9 Angstrom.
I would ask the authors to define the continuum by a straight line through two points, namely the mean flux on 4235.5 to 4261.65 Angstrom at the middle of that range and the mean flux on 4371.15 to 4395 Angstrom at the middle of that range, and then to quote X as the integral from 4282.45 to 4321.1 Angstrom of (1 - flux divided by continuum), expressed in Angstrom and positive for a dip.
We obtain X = 4.10 Angstrom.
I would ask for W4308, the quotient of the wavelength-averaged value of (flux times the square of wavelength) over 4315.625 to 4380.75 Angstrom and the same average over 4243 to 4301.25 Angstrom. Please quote 1.15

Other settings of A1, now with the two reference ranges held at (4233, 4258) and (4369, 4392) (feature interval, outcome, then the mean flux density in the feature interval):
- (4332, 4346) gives 0.1 Angstrom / 1.83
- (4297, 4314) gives 3.6 Angstrom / 1.43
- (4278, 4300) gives 1.5 Angstrom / 1.69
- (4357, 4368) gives -0.9 Angstrom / 2.01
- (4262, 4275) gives -0.4 Angstrom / 1.84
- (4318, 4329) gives 0.2 Angstrom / 1.81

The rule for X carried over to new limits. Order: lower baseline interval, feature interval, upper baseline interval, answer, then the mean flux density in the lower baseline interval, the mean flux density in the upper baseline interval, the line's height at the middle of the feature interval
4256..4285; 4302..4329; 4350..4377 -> 3.8 Angstrom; 1.85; 2.01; 1.93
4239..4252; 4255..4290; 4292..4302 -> -3.7 Angstrom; 1.8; 1.5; 1.64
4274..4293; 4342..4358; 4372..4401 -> -0.5 Angstrom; 1.77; 1.89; 1.85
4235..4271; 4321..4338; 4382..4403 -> -0.1 Angstrom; 1.83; 1.85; 1.84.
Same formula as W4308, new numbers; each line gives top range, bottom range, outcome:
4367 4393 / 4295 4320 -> 1.24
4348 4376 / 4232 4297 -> 1.18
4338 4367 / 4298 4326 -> 1.20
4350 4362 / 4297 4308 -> 1.42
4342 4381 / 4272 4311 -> 1.28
